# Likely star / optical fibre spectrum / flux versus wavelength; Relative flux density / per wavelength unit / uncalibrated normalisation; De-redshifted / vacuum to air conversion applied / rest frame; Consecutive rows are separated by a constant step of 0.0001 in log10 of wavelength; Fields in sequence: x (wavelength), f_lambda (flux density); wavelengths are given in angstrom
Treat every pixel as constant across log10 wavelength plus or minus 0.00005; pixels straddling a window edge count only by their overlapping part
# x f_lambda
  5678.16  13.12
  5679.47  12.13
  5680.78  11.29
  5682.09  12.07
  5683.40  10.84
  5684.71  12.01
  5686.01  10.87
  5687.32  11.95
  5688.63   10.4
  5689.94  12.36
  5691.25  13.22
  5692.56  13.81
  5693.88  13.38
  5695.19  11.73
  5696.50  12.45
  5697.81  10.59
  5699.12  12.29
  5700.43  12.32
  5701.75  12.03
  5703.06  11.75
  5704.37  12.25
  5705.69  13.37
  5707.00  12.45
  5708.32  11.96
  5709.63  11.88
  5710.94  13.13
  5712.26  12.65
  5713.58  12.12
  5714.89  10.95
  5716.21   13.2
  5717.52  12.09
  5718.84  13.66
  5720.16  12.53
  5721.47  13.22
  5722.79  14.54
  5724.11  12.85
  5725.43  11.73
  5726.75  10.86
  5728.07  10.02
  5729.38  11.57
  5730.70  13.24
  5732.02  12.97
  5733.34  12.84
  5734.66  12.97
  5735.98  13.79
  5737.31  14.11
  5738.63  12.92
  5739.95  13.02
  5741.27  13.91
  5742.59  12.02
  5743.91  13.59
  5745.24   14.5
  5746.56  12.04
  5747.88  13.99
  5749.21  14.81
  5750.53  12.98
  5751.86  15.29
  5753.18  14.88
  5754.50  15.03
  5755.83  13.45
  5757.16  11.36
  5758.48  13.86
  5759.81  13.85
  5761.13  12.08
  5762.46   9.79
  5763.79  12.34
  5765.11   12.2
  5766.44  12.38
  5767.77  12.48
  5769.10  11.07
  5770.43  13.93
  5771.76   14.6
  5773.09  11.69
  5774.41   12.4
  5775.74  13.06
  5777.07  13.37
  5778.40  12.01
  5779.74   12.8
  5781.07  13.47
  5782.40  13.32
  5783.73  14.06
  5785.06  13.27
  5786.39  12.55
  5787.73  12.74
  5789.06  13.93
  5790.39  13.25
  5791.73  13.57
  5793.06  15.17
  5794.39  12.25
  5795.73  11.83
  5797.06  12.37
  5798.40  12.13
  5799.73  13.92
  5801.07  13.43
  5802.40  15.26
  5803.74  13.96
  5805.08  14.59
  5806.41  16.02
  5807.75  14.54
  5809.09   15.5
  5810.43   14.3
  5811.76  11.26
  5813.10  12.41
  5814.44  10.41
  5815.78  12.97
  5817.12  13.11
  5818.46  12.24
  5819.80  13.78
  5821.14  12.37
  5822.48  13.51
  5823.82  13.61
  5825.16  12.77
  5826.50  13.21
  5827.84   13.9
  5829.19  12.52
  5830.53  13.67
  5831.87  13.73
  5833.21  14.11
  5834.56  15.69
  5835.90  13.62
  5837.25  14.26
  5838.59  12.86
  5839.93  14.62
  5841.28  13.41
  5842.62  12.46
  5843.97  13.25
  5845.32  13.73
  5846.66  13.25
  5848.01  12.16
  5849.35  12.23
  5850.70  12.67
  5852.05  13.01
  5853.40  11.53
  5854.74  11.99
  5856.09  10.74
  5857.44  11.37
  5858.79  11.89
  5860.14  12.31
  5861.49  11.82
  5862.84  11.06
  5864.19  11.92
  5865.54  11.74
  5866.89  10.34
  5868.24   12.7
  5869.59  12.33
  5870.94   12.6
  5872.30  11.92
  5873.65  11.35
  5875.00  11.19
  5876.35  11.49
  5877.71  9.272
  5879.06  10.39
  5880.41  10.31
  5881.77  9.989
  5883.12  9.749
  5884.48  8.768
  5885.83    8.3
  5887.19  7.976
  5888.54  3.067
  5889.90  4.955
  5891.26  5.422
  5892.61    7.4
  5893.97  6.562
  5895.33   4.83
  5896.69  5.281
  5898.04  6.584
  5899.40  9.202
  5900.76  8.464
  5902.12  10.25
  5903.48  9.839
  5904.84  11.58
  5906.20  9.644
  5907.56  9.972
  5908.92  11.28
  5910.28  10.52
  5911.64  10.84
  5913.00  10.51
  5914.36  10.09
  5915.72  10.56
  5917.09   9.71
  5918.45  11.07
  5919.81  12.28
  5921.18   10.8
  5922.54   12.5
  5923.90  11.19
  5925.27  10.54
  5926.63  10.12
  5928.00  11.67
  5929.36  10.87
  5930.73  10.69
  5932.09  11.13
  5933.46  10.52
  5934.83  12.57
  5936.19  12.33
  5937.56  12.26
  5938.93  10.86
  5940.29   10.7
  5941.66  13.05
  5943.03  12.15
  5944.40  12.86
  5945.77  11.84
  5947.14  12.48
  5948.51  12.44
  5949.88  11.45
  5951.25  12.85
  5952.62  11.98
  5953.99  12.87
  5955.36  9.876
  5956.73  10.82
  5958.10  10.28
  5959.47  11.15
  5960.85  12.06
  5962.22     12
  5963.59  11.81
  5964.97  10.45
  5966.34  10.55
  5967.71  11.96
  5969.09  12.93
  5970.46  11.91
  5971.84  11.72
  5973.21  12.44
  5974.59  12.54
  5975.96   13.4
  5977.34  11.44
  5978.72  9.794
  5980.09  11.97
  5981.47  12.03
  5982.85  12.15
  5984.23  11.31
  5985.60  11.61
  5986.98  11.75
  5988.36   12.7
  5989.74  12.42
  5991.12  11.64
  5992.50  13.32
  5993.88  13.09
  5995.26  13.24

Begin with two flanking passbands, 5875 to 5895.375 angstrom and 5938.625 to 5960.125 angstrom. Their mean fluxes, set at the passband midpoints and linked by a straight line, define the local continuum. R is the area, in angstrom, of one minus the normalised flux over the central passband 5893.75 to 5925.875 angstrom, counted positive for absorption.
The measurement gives -0.8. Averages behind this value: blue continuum 8.1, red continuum 11.7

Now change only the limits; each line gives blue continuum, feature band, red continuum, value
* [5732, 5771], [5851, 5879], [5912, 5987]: 1.4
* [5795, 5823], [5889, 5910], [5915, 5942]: 6.5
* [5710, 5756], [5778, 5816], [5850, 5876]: -2.8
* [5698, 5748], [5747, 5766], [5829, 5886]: -1.1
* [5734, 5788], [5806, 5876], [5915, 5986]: -1.7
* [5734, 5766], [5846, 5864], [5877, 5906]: -5.0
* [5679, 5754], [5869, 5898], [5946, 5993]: 8.2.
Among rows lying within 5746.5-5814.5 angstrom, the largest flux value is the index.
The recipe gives 16.02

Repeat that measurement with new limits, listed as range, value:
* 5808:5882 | 15.69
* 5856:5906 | 12.7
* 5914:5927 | 12.5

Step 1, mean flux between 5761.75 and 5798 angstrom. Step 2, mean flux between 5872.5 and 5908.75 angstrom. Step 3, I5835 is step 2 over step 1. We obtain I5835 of 0.67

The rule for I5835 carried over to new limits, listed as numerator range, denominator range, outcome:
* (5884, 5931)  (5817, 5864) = 0.71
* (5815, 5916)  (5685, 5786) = 0.87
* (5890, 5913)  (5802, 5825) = 0.64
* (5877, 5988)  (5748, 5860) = 0.80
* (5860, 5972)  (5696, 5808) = 0.82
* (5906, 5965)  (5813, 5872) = 0.89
